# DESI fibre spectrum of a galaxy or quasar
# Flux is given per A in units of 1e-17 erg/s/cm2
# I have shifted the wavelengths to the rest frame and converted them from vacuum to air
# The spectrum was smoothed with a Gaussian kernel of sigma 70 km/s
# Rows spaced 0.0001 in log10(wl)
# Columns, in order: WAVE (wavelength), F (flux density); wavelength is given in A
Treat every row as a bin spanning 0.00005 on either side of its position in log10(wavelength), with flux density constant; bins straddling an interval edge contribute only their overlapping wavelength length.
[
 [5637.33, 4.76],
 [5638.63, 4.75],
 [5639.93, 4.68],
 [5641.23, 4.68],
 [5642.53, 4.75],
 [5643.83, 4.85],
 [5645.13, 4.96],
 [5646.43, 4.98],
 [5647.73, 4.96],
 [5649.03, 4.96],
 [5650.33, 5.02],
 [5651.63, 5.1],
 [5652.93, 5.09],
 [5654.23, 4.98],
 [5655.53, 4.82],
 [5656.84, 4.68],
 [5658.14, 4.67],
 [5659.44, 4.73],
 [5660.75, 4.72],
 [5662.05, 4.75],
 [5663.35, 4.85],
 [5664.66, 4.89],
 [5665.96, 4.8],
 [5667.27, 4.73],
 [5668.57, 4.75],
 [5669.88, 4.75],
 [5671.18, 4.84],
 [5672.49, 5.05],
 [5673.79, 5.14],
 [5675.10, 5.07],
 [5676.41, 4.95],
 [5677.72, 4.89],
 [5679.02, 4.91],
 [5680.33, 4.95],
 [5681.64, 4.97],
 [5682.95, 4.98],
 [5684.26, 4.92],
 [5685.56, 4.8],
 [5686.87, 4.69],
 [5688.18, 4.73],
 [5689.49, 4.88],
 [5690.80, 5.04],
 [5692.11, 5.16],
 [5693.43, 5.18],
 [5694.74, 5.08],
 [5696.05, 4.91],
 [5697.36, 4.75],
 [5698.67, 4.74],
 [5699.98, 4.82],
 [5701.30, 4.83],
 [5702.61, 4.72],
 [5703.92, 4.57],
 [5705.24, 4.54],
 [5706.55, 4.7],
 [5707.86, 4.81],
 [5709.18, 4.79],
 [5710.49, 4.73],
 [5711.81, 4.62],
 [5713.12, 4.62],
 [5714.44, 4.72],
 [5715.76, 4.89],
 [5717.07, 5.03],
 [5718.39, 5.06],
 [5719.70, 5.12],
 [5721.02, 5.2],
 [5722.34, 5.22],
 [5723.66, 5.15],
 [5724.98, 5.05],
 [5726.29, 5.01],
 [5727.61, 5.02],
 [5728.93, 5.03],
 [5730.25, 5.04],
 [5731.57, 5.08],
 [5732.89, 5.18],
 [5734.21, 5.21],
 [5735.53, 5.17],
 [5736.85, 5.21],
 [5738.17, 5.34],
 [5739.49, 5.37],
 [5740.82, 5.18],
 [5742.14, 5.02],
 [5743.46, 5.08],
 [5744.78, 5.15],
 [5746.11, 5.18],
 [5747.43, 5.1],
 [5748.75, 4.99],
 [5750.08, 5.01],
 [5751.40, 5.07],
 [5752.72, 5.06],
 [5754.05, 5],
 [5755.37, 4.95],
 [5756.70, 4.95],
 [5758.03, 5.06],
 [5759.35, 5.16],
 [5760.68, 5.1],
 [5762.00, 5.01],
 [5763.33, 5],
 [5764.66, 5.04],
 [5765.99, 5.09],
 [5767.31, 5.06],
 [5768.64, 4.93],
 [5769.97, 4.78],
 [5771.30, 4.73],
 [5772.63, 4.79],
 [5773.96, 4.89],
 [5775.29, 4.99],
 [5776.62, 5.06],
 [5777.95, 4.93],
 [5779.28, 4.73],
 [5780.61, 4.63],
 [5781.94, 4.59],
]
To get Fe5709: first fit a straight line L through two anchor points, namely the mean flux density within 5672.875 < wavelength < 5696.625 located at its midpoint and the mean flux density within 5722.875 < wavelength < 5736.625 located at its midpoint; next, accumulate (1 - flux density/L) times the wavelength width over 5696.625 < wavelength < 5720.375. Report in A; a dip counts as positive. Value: 1.19 A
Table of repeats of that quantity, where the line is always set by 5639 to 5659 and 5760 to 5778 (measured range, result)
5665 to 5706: 0.2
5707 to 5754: -1.1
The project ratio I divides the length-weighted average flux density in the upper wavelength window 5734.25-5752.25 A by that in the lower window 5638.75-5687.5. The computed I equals 1.06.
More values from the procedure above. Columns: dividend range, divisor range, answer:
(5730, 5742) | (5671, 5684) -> 1.04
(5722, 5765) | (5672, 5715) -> 1.05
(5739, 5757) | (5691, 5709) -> 1.05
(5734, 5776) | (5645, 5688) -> 1.03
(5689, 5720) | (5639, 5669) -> 1.00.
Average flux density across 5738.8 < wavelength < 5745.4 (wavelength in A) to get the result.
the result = 5.16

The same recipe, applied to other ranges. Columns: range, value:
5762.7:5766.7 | 5.05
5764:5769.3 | 5.03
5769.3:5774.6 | 4.79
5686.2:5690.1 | 4.76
